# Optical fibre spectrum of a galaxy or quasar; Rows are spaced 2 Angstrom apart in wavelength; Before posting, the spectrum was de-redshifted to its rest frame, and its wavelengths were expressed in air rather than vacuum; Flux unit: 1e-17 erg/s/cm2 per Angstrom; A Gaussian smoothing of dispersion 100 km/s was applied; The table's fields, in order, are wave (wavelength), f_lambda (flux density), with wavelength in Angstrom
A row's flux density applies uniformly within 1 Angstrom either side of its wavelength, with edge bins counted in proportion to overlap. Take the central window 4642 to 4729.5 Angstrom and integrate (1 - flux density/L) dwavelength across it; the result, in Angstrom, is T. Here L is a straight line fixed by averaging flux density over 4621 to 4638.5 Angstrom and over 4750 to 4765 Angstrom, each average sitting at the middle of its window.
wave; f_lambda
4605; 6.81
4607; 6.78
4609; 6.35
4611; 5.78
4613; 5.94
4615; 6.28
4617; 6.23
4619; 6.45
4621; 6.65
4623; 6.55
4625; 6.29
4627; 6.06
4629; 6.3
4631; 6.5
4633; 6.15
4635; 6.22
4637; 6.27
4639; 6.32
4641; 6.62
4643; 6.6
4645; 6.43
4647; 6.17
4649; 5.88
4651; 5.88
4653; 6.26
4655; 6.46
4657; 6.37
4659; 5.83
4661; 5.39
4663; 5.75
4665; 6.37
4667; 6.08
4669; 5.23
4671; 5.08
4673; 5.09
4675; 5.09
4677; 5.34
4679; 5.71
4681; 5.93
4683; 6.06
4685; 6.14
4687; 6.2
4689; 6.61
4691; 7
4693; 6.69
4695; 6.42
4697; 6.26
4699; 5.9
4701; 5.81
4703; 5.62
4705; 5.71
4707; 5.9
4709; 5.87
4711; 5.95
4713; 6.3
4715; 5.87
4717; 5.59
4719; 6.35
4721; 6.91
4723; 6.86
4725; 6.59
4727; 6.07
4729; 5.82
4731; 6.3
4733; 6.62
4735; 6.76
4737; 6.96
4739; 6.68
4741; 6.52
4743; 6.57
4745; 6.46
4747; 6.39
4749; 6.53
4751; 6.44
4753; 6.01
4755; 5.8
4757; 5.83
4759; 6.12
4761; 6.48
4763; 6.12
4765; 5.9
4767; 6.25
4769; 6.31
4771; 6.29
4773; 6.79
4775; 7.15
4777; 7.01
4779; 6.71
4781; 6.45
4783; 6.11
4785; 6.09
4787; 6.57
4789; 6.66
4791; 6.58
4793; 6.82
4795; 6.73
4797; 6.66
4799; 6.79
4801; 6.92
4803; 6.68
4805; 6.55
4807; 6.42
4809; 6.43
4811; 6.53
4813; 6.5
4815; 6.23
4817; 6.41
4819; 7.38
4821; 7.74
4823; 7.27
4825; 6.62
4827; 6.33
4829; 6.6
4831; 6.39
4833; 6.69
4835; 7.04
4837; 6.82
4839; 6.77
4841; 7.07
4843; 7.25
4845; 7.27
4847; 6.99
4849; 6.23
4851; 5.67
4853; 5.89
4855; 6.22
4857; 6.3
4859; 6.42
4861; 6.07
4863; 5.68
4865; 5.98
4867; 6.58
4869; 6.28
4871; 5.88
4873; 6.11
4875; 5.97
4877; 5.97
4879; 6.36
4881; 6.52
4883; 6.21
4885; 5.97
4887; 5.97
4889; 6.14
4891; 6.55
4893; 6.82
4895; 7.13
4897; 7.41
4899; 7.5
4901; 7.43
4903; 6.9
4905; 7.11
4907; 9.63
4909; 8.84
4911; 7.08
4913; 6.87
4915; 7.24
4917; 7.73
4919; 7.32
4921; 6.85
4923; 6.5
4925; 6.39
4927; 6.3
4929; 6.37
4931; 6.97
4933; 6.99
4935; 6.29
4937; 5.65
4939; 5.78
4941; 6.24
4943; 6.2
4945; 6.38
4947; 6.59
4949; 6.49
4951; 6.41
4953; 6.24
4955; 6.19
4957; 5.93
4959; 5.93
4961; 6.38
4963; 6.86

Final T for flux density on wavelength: 2.6 Angstrom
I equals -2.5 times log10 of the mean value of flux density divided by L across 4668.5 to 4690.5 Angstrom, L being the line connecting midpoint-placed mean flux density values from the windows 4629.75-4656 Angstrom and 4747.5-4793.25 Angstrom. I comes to 0.11 mag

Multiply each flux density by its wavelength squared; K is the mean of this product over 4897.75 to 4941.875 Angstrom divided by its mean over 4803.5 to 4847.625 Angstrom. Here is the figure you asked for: 1.07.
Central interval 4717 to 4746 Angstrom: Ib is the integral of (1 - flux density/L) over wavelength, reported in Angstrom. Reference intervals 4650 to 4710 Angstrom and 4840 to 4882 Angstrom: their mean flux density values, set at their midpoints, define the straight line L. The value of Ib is -2.2 Angstrom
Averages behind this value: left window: 5.94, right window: 6.32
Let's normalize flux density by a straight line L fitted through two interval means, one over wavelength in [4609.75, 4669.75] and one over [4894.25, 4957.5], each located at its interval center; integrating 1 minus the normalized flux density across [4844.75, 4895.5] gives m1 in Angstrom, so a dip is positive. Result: 3.5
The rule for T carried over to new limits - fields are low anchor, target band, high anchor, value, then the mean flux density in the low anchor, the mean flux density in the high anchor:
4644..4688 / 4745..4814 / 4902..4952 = -1.9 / 5.85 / 6.84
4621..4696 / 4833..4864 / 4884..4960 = 0.2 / 6.1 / 6.75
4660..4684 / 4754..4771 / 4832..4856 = 0.1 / 5.59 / 6.66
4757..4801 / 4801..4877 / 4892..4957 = 1.4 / 6.5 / 6.86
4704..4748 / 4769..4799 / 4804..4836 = -0.3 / 6.32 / 6.7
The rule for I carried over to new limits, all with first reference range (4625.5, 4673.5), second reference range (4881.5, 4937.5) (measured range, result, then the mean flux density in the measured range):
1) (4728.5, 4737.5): -0.026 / 6.5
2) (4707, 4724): 0.017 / 6.19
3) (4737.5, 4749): -0.027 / 6.54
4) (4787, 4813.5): -0.010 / 6.64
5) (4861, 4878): 0.127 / 6.06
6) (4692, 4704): 0.020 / 6.12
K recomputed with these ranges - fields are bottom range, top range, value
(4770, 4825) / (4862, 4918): 1.05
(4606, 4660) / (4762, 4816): 1.11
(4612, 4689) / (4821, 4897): 1.16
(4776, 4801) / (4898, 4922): 1.20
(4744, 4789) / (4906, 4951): 1.15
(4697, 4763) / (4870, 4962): 1.15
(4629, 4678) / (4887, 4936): 1.32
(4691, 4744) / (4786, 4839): 1.11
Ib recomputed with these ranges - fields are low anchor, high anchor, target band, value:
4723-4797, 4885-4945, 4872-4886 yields 1.3 Angstrom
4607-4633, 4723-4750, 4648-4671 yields 1.6 Angstrom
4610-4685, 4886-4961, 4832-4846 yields -1.0 Angstrom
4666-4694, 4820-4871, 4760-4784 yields -0.8 Angstrom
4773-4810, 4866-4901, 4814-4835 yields -0.7 Angstrom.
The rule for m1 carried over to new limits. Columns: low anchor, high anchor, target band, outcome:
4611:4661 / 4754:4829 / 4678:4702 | 0.5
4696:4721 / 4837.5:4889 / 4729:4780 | -3.0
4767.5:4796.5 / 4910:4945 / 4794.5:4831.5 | -0.6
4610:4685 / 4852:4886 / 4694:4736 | -0.6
